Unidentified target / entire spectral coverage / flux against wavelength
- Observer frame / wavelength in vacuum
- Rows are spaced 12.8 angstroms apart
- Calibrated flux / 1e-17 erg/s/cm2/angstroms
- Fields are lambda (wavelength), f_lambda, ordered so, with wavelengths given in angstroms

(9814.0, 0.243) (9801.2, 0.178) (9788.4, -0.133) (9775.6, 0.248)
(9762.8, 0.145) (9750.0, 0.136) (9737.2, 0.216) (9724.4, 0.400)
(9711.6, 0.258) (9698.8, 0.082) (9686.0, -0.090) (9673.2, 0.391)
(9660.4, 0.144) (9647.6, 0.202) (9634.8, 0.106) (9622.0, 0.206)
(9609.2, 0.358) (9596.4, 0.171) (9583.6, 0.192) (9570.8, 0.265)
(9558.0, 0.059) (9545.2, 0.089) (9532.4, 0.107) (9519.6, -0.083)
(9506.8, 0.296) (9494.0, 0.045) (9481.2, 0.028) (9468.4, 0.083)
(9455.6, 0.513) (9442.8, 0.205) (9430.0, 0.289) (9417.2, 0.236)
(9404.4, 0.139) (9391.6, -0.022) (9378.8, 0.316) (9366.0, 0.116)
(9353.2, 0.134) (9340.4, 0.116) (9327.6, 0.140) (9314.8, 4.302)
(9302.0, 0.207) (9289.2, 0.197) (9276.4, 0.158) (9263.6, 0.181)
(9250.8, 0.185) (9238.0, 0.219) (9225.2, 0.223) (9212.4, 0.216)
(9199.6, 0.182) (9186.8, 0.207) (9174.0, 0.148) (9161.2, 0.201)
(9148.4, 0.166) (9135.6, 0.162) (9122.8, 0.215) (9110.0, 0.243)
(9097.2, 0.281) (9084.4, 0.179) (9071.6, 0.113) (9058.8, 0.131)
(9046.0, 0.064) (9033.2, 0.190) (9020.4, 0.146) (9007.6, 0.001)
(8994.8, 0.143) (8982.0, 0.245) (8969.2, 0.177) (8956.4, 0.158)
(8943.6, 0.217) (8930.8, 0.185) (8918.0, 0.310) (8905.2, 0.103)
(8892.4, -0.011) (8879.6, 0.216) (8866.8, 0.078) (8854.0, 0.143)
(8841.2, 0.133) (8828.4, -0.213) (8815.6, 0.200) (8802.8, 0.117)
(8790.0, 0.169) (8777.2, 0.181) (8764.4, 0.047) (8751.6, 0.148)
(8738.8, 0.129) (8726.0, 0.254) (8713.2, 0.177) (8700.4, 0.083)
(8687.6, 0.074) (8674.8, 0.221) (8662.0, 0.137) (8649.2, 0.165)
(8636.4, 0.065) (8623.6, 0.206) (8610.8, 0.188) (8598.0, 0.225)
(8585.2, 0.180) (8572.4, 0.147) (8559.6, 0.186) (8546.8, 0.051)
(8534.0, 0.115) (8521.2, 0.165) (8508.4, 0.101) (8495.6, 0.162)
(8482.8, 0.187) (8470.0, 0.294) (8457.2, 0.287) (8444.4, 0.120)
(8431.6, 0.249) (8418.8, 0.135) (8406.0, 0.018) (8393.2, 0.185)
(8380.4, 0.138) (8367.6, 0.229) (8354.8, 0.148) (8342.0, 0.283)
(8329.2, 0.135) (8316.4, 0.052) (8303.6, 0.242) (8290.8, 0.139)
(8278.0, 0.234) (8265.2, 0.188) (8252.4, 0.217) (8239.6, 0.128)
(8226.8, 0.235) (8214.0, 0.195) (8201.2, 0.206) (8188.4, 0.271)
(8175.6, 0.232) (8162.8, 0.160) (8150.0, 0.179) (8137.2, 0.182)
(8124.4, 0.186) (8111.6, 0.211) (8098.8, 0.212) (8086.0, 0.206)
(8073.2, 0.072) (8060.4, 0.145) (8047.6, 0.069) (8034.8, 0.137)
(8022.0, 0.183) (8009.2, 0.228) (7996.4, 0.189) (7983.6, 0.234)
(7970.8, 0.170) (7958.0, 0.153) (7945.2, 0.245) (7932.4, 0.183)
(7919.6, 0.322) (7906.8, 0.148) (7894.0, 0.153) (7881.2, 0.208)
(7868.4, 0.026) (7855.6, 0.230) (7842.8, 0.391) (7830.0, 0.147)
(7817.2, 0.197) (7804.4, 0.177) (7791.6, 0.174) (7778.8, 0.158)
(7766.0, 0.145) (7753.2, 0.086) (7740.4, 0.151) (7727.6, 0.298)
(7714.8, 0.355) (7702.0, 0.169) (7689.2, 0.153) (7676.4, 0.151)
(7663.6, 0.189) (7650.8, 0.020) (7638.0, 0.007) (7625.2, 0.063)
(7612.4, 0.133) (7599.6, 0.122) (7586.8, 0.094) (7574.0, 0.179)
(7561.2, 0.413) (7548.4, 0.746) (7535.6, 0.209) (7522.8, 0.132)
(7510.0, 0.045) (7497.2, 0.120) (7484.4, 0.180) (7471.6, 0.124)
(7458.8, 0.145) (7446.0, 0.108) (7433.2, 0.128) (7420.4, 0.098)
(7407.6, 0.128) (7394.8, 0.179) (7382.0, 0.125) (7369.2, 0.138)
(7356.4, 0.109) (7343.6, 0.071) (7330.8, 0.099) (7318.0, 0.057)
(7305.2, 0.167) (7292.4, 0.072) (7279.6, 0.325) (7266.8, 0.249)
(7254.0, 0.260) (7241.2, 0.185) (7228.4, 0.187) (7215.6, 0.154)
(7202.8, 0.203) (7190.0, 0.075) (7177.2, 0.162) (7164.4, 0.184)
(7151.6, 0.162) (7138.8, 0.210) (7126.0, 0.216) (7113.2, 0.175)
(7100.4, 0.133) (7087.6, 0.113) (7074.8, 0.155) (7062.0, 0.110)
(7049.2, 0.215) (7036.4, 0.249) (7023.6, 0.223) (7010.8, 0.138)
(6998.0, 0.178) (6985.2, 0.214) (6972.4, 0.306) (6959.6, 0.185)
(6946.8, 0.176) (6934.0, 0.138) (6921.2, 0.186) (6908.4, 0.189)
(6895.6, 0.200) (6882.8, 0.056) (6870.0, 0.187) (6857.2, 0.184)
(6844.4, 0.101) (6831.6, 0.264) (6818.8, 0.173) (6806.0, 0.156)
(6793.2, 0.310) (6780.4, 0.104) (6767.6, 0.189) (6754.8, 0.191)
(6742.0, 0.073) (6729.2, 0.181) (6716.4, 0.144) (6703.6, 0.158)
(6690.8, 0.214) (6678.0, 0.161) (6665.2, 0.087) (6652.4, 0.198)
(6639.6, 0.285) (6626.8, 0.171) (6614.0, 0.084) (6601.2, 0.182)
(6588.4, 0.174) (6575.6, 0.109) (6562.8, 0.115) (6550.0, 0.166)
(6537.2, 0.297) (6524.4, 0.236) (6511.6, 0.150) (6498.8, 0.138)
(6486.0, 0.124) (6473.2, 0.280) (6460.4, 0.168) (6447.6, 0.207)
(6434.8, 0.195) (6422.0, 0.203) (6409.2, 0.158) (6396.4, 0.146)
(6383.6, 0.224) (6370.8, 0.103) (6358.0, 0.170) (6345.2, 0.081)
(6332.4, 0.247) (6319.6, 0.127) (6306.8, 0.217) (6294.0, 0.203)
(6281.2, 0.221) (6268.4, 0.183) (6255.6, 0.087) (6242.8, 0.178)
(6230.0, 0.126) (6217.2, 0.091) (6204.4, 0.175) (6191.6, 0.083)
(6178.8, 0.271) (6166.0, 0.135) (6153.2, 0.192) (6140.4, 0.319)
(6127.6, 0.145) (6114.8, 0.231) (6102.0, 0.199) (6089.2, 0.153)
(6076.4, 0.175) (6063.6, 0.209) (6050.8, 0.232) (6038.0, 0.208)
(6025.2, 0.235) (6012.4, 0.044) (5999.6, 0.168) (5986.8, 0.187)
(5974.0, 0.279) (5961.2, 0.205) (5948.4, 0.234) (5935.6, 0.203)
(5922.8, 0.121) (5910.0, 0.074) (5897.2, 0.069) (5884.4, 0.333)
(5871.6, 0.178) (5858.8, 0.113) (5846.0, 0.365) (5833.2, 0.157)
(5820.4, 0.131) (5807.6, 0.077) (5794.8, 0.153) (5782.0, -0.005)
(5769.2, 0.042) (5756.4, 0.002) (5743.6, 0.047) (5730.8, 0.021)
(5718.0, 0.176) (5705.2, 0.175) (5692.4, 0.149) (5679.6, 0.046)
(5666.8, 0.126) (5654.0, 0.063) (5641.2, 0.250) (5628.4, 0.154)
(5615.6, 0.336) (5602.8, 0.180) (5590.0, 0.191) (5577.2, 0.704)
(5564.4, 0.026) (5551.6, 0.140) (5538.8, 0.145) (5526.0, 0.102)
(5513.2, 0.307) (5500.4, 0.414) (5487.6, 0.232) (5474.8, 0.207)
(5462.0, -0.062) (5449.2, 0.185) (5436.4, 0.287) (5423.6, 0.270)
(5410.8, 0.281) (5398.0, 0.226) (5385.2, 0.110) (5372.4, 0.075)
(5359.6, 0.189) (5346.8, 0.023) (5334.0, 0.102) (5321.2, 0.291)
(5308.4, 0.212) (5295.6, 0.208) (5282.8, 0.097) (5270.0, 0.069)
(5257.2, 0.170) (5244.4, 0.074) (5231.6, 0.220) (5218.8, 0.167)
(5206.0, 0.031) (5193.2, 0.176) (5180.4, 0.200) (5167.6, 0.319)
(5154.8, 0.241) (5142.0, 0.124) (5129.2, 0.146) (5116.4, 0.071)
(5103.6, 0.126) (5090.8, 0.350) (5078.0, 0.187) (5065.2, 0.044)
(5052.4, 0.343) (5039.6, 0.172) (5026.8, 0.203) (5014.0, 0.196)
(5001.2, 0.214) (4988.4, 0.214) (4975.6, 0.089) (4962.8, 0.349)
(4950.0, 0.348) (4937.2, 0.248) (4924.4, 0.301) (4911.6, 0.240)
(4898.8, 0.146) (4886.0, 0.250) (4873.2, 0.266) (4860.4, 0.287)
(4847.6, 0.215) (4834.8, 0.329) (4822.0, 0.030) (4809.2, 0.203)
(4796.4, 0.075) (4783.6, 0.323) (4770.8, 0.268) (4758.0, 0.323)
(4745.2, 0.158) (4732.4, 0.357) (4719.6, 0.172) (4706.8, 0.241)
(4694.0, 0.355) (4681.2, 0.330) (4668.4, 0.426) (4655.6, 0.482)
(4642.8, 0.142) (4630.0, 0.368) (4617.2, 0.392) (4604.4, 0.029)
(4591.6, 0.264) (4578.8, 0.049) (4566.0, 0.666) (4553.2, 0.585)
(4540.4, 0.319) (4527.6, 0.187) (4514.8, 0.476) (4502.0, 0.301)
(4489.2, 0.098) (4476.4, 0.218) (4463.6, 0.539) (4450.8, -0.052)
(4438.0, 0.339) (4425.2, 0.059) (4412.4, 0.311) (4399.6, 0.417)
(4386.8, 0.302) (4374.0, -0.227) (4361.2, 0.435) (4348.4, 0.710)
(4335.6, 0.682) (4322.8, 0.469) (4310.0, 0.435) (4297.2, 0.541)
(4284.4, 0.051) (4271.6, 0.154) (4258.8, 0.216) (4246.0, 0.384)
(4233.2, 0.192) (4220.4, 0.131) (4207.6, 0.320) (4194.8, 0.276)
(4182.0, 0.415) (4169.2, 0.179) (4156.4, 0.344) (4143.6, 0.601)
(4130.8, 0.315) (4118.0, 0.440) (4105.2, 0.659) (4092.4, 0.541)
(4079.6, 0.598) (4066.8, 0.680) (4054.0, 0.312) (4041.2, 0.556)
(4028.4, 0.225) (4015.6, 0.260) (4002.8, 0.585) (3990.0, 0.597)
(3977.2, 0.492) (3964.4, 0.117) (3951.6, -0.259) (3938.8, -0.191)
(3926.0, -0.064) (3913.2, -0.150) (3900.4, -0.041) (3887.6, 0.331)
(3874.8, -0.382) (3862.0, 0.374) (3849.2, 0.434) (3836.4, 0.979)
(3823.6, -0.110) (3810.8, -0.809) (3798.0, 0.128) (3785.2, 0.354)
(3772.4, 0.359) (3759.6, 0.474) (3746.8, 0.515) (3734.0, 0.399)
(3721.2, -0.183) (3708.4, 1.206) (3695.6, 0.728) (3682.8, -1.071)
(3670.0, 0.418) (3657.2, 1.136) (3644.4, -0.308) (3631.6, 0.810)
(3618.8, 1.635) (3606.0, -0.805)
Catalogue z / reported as 1.025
